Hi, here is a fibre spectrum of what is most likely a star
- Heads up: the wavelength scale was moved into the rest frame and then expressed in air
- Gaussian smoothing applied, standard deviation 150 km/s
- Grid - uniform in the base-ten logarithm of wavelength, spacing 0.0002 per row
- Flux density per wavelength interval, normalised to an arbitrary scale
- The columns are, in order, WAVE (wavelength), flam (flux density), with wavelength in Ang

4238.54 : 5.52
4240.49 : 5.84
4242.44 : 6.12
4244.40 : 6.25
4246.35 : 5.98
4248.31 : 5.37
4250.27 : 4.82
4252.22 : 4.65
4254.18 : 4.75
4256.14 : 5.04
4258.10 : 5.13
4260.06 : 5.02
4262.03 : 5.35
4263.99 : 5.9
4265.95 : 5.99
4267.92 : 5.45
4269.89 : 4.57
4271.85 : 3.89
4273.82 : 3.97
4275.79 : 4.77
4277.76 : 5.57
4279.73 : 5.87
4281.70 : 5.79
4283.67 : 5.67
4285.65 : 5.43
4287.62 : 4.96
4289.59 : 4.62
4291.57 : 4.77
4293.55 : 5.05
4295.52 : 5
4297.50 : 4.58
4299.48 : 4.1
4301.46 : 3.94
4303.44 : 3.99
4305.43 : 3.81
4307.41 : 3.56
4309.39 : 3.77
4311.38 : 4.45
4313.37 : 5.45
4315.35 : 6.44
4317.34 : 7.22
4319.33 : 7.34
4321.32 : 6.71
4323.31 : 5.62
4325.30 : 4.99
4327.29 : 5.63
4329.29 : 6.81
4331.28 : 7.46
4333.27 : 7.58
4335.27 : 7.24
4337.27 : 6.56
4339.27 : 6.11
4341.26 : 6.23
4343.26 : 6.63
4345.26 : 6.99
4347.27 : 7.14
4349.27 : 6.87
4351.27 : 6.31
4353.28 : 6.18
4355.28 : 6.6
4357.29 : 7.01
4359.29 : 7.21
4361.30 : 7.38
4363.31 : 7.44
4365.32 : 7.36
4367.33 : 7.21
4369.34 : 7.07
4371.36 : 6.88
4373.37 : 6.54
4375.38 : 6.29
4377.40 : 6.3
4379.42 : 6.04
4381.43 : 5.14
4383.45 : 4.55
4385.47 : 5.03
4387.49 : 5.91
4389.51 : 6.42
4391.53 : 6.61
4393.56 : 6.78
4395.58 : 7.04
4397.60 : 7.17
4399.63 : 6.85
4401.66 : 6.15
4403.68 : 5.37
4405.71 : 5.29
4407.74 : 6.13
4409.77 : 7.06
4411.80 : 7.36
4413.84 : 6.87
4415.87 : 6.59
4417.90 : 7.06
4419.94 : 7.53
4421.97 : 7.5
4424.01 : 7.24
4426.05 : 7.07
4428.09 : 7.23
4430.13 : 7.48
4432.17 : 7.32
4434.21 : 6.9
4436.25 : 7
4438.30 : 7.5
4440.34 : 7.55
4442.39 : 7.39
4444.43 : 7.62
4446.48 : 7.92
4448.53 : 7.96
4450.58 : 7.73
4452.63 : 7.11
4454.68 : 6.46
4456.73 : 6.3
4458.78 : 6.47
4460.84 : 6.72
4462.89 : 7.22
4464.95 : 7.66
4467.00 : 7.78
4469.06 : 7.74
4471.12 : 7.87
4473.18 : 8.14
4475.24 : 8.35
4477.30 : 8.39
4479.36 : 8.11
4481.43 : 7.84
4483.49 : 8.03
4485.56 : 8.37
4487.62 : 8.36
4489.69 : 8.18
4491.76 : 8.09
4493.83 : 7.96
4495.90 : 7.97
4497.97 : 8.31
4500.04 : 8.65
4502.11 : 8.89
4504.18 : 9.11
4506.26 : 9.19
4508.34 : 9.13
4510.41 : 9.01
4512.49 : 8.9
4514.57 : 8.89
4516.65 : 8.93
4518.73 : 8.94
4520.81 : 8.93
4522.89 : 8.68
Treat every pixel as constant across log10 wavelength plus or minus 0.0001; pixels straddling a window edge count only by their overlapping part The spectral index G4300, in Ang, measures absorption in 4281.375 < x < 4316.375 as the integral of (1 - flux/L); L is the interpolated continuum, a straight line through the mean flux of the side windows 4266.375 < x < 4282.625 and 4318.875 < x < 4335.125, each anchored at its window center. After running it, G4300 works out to 5.93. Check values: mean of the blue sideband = 5.02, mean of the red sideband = 6.53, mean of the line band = 4.73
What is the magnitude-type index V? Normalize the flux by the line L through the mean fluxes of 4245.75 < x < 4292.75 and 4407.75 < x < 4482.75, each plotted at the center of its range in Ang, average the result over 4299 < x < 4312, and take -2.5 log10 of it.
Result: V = 0.38 mag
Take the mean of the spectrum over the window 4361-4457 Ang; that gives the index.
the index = 6.81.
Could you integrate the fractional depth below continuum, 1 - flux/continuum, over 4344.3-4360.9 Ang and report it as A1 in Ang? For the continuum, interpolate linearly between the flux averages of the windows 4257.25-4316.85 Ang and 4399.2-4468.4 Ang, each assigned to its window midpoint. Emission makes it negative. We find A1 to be -2.7 Ang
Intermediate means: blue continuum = 4.91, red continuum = 7.05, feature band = 6.81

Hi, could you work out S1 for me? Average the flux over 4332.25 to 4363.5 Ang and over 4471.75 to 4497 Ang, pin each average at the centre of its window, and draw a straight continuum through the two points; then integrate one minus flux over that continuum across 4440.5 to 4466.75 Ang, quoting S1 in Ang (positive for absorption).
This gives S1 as 2.0 Ang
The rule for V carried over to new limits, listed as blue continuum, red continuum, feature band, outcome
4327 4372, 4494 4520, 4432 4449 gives 0.08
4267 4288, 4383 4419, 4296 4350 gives -0.04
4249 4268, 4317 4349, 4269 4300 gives 0.16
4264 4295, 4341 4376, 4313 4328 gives -0.04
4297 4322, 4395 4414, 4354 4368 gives -0.22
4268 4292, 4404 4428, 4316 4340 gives -0.17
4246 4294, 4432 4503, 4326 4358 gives -0.11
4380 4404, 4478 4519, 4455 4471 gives 0.09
